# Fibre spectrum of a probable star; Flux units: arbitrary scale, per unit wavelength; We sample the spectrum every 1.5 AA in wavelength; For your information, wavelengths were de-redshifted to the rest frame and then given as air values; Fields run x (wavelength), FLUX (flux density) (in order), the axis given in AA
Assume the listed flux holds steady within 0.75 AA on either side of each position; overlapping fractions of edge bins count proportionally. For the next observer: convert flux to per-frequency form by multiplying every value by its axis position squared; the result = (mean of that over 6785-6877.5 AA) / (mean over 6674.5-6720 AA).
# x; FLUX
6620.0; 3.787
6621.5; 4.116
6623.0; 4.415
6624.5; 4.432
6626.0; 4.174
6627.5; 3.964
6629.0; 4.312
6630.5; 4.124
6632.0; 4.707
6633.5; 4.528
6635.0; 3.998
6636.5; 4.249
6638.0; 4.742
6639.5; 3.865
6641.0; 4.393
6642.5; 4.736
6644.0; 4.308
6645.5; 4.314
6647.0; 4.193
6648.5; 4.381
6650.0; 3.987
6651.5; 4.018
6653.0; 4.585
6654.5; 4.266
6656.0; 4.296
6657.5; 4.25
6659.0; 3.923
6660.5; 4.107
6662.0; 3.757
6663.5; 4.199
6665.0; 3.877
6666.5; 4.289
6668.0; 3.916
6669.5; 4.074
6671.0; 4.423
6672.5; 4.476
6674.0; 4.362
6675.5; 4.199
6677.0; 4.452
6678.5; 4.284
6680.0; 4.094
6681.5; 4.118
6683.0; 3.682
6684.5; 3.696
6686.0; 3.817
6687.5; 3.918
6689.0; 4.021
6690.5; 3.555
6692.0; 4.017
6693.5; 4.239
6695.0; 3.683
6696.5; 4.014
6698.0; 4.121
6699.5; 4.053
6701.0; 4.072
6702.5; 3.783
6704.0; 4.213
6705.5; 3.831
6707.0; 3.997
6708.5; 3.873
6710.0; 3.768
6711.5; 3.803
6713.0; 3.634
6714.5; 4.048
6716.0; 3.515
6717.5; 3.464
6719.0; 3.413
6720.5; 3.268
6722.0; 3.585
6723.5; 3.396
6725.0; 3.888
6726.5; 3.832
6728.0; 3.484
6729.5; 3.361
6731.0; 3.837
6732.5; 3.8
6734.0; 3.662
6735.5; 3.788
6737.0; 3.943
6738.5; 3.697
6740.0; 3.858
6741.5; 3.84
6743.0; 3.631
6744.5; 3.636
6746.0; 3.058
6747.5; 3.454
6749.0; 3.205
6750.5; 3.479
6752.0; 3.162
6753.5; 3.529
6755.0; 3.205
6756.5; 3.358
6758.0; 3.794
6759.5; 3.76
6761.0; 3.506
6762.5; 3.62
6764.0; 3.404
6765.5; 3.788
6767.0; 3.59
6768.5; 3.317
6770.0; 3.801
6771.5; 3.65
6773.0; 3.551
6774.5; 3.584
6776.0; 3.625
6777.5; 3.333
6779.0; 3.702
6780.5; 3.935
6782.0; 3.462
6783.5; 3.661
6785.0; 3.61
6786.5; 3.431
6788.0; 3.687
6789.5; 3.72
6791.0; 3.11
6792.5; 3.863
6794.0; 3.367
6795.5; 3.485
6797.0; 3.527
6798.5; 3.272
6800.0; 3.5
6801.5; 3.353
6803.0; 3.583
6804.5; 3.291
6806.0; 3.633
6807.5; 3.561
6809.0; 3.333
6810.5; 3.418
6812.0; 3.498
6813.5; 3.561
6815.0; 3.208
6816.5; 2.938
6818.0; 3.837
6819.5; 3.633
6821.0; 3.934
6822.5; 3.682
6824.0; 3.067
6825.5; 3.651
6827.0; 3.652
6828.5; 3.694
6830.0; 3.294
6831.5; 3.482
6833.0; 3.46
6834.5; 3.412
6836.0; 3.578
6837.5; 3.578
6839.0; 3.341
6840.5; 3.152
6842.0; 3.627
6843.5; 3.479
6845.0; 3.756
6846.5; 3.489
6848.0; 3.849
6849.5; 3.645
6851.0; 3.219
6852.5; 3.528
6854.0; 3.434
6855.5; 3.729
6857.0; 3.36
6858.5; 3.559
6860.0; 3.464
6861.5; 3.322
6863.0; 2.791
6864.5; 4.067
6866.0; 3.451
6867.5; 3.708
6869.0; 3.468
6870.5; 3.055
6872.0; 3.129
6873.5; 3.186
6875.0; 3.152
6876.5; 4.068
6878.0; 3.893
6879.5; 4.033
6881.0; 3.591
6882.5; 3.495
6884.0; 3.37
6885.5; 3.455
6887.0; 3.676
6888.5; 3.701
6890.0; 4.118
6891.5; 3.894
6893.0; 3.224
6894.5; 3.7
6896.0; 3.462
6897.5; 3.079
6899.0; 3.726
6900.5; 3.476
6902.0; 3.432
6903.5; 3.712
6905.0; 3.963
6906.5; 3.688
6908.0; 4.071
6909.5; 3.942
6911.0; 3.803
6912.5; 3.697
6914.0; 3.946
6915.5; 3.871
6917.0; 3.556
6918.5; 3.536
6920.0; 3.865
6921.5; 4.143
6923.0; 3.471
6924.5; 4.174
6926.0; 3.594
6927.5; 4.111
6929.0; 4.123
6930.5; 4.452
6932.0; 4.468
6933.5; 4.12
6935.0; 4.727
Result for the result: 0.93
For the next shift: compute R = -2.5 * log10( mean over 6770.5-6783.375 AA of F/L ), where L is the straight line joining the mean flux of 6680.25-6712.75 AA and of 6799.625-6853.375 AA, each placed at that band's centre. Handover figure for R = 0.014 mag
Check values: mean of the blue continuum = 3.92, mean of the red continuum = 3.5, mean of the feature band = 3.61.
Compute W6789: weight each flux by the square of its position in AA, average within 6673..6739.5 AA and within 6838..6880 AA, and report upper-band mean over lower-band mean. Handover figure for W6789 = 1.0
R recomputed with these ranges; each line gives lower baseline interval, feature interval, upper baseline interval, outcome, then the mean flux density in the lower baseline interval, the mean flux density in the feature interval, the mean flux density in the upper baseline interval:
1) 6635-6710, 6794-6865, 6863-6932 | 0.100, 4.11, 3.48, 3.69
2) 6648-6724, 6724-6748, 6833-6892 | 0.052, 3.98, 3.67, 3.53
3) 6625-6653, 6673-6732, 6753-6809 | 0.027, 4.29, 3.86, 3.54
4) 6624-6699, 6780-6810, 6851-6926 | 0.096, 4.16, 3.51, 3.61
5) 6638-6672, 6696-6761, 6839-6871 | 0.076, 4.2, 3.67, 3.48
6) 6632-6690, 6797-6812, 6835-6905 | 0.088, 4.18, 3.45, 3.53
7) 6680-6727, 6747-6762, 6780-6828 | 0.066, 3.82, 3.45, 3.51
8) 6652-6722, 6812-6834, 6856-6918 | 0.064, 3.98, 3.51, 3.59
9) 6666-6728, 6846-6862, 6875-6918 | 0.068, 3.92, 3.51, 3.69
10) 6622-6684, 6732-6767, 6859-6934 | 0.127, 4.23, 3.57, 3.69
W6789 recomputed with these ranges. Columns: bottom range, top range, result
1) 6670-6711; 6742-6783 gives 0.89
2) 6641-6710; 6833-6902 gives 0.91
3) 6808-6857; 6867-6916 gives 1.05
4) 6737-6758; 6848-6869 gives 1.03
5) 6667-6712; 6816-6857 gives 0.92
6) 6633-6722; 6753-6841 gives 0.90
